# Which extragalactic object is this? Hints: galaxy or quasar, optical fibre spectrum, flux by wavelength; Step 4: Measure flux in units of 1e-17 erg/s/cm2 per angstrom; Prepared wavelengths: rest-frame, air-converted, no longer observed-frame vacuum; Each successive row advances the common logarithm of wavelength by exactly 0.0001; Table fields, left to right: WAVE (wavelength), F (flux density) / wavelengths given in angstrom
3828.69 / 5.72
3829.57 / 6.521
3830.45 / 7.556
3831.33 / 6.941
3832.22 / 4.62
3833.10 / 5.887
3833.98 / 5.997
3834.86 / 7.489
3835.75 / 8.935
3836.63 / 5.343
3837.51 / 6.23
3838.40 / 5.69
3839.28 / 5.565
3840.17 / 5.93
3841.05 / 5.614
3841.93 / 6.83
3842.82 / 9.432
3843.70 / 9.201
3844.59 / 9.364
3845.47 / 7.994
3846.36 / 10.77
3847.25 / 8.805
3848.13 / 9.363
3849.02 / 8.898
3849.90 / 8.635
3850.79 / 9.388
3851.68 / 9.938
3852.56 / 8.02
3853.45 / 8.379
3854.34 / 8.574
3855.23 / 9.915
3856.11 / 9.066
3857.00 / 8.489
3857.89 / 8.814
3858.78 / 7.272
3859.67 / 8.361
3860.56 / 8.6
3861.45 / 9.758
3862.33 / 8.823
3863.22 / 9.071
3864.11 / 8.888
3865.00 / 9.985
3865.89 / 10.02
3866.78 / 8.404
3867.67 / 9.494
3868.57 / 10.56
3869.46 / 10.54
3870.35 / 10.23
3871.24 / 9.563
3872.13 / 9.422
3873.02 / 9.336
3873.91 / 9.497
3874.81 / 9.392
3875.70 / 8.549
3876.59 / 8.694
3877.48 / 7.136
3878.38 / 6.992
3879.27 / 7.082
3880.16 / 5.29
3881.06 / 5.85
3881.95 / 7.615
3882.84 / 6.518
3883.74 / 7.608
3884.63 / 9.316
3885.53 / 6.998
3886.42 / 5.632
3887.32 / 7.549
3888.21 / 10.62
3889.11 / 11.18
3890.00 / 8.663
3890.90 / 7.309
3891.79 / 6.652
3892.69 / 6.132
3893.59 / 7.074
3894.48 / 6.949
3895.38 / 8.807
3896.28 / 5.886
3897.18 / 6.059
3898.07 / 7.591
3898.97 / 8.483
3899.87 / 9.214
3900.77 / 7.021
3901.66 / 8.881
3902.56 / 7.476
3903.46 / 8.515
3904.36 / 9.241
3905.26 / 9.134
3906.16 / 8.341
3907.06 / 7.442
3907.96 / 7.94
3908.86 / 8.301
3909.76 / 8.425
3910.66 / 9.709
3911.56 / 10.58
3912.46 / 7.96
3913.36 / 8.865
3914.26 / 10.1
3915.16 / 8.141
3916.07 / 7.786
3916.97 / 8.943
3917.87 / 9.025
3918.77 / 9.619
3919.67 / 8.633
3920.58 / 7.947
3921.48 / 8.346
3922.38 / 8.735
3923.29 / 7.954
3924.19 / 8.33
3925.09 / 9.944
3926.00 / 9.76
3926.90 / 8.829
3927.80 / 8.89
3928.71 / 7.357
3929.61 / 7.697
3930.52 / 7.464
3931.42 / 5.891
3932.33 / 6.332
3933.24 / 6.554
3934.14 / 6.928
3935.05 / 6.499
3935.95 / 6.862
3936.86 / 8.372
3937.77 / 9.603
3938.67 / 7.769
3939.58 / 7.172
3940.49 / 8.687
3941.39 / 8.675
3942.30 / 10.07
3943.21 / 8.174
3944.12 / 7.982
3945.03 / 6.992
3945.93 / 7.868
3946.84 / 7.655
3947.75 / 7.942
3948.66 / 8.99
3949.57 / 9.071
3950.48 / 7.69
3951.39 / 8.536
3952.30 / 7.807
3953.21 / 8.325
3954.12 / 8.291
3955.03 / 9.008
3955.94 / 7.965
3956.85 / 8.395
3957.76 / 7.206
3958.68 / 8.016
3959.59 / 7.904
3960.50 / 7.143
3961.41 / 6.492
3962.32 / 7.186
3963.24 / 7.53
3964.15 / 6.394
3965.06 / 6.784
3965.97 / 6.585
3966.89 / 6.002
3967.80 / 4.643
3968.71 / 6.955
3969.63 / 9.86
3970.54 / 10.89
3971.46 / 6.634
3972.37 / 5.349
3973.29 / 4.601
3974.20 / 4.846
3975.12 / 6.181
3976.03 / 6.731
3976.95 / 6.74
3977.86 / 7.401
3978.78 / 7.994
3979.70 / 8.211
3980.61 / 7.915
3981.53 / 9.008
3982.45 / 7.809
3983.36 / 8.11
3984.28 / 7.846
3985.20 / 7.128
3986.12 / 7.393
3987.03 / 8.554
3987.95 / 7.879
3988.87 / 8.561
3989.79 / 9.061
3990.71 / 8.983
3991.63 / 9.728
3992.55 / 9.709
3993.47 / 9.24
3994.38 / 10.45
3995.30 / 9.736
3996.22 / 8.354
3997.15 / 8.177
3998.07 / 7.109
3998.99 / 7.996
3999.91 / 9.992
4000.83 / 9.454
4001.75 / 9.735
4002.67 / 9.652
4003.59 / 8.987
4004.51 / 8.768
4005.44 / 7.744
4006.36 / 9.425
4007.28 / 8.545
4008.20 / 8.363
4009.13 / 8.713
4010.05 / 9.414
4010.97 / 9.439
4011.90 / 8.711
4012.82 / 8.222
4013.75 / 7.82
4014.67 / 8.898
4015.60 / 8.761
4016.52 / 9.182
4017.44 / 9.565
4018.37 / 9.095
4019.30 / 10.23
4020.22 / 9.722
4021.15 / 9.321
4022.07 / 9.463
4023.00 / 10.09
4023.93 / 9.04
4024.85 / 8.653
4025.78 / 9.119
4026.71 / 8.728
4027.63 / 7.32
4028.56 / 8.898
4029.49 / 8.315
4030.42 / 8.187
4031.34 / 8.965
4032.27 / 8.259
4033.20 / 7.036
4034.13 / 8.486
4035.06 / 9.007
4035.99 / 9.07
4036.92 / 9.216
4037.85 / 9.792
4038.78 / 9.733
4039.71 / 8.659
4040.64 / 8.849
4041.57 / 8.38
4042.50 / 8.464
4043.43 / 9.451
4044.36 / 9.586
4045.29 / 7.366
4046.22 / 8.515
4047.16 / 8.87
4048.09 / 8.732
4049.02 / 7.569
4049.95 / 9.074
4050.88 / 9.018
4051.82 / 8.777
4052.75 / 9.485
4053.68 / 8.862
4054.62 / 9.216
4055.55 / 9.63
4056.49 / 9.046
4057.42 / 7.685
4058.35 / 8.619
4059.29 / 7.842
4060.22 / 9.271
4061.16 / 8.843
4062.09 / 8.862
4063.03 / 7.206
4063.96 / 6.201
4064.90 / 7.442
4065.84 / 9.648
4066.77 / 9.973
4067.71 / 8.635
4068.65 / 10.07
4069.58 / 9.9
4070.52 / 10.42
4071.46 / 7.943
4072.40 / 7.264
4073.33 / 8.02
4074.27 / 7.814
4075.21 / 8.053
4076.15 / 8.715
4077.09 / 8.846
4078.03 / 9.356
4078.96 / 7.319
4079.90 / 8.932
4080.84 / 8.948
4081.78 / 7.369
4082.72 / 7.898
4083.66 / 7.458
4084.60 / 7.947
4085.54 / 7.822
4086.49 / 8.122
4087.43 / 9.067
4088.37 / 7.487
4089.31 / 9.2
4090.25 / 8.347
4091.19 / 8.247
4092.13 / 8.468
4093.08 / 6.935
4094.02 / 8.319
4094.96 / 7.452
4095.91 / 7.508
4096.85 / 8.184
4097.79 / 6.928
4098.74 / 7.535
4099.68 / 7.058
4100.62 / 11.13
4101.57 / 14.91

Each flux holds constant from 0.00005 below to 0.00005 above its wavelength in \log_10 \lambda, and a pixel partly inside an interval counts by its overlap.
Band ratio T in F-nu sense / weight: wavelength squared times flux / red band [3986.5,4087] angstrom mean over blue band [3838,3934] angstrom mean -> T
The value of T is 1.1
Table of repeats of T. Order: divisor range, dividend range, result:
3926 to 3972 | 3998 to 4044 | 1.19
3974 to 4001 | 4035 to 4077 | 1.10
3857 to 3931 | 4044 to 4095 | 1.10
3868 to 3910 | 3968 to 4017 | 1.08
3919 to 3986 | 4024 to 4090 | 1.17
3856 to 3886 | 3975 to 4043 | 1.09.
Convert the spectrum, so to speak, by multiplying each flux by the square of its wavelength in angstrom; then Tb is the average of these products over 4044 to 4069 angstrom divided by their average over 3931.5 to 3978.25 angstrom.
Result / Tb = 1.2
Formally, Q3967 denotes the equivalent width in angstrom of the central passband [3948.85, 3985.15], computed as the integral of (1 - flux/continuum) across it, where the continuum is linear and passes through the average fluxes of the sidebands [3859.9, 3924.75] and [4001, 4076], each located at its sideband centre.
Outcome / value 4.9 angstrom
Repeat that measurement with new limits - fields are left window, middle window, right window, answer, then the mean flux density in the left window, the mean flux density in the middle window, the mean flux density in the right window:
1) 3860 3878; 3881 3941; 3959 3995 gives 3.8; 9.28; 8.07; 7.62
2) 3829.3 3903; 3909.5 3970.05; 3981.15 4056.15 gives 2.9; 8.08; 8.02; 8.82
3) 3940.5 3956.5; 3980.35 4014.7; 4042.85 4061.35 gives -0.7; 8.31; 8.7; 8.77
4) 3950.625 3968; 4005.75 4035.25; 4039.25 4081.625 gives -2.4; 7.42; 8.84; 8.64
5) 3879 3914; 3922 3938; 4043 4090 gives 0.4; 7.91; 7.86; 8.55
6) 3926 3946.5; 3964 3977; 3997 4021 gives 2.7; 7.8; 6.61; 8.93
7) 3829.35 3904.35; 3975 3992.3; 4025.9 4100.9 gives 0.6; 8.09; 8.02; 8.48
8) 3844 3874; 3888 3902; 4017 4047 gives 1.9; 9.18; 7.85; 8.89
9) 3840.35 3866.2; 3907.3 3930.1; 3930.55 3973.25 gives -1.9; 8.8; 8.7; 7.61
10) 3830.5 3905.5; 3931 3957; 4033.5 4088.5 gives 1.2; 8.13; 7.93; 8.61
